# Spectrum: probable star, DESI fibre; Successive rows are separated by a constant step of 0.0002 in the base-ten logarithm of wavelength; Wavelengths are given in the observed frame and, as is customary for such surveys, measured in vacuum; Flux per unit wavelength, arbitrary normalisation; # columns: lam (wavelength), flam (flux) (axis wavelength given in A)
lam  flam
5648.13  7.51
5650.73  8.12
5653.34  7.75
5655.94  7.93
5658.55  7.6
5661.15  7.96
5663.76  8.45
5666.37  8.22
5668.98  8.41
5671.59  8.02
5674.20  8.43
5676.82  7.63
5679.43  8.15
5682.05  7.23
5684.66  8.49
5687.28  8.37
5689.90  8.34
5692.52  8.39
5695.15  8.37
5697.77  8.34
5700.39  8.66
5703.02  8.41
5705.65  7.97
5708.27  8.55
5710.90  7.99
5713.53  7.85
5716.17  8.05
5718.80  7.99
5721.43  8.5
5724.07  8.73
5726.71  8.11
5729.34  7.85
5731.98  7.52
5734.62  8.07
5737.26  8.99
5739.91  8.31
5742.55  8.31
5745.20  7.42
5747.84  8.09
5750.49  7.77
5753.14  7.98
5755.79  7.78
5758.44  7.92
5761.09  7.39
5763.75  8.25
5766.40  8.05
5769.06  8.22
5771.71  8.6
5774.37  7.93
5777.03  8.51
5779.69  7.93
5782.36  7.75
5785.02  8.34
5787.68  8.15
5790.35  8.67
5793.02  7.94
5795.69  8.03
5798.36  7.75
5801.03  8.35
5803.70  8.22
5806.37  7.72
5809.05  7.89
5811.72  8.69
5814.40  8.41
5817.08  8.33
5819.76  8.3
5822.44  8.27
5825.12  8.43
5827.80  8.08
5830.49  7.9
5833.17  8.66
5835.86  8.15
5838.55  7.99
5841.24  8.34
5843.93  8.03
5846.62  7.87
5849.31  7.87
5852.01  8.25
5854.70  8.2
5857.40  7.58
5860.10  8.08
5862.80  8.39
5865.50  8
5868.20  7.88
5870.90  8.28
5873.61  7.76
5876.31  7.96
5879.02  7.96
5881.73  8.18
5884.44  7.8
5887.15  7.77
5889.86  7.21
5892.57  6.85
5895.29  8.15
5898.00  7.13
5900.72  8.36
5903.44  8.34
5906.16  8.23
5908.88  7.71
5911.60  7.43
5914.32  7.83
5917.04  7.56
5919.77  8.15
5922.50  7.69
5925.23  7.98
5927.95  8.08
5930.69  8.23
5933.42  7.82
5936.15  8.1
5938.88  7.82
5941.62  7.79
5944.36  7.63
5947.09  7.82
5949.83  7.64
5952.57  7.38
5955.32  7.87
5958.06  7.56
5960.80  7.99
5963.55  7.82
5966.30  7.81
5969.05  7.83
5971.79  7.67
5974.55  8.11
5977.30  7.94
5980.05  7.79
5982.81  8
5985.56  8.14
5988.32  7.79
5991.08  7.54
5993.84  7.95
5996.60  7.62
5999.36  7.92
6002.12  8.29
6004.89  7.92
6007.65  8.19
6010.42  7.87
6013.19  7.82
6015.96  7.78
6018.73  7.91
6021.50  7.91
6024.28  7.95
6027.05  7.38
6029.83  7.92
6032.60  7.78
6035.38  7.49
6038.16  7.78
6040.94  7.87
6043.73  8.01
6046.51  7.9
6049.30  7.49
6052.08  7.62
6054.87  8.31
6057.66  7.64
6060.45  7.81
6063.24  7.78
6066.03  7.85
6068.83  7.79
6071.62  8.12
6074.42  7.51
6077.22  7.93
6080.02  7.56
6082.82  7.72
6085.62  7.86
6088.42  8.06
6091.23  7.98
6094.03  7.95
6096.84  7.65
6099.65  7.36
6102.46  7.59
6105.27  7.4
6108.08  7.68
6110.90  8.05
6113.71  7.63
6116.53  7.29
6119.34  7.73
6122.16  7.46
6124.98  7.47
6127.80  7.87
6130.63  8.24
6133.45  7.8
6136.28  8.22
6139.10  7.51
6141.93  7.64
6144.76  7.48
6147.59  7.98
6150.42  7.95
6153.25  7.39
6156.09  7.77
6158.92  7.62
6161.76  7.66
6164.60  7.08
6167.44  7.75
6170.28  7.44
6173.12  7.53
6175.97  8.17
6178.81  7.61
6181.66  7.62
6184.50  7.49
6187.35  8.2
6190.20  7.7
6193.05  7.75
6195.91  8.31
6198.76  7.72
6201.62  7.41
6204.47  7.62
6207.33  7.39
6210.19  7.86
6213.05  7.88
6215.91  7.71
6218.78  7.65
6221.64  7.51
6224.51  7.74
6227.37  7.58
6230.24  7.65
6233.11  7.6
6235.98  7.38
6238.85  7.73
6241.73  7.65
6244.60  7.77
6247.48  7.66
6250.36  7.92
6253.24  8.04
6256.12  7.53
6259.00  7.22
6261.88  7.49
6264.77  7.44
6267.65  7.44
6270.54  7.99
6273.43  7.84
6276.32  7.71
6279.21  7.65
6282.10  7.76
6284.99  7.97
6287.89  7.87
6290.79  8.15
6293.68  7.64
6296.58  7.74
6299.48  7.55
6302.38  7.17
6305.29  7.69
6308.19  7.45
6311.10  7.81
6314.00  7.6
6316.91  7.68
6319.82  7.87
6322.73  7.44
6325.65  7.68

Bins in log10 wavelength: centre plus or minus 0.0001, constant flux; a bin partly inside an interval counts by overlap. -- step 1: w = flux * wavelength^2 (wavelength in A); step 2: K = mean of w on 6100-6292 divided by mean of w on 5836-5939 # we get 1.1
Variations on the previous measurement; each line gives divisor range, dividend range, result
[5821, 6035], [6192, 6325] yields 1.08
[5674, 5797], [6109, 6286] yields 1.10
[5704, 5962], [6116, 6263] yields 1.08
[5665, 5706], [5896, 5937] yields 1.04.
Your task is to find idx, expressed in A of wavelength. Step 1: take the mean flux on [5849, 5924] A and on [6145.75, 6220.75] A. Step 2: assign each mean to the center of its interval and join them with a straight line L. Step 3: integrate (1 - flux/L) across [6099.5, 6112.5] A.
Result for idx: 0.2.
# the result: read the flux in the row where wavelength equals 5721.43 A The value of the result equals 8.5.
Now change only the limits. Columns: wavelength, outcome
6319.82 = 7.87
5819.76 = 8.3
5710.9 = 7.99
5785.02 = 8.34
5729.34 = 7.85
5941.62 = 7.79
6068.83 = 7.79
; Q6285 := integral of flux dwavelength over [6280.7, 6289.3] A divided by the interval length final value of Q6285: 7.87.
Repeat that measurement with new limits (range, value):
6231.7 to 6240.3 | 7.57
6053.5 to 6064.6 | 7.88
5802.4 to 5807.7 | 7.97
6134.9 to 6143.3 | 7.79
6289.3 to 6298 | 7.85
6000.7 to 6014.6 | 8.02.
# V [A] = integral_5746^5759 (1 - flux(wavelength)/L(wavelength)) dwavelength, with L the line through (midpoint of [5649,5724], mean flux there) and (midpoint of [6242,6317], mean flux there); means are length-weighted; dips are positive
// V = 0.34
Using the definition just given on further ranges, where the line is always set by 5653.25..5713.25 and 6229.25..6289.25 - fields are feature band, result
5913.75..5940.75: 0.11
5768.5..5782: -0.20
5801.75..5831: -0.59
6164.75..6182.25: 0.24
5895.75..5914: 0.23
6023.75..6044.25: 0.30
